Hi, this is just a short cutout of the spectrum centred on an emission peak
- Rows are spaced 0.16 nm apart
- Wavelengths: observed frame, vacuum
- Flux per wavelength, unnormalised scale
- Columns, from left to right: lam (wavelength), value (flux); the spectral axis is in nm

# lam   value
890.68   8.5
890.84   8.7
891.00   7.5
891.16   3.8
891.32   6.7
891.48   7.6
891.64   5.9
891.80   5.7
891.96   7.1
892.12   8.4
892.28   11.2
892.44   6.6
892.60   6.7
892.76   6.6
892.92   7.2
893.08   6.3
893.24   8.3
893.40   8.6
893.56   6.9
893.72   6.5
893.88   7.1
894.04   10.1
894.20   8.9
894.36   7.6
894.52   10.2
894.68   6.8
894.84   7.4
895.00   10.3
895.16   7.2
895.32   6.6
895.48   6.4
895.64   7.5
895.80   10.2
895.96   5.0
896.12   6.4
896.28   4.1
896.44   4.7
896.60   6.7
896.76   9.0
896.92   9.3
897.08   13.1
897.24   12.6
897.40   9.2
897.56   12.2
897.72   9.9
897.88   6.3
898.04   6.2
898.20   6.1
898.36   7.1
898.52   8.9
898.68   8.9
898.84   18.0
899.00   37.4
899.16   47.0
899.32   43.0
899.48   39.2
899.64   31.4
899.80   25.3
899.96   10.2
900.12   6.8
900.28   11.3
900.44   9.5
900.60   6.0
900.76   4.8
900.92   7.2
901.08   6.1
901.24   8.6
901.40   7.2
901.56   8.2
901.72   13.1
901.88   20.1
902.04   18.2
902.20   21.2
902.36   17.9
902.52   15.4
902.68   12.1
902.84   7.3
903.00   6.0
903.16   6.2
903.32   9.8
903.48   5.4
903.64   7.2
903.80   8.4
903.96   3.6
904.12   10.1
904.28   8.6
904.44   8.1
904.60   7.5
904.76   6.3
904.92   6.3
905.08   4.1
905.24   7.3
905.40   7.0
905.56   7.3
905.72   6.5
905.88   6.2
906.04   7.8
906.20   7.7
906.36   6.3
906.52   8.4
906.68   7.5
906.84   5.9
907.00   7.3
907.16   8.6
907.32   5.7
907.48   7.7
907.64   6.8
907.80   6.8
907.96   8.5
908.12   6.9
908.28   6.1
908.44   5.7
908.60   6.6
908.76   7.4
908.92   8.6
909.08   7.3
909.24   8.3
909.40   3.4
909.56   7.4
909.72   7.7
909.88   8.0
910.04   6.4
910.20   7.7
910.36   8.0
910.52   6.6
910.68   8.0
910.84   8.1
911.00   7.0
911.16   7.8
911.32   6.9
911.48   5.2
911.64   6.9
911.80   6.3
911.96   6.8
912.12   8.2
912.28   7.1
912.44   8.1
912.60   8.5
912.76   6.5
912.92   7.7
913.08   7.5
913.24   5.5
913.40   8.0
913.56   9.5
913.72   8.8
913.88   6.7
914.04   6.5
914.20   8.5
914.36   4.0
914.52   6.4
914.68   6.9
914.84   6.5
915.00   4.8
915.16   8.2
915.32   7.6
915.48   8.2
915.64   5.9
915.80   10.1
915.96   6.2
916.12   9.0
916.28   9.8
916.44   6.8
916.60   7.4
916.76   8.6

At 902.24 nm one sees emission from [N II]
